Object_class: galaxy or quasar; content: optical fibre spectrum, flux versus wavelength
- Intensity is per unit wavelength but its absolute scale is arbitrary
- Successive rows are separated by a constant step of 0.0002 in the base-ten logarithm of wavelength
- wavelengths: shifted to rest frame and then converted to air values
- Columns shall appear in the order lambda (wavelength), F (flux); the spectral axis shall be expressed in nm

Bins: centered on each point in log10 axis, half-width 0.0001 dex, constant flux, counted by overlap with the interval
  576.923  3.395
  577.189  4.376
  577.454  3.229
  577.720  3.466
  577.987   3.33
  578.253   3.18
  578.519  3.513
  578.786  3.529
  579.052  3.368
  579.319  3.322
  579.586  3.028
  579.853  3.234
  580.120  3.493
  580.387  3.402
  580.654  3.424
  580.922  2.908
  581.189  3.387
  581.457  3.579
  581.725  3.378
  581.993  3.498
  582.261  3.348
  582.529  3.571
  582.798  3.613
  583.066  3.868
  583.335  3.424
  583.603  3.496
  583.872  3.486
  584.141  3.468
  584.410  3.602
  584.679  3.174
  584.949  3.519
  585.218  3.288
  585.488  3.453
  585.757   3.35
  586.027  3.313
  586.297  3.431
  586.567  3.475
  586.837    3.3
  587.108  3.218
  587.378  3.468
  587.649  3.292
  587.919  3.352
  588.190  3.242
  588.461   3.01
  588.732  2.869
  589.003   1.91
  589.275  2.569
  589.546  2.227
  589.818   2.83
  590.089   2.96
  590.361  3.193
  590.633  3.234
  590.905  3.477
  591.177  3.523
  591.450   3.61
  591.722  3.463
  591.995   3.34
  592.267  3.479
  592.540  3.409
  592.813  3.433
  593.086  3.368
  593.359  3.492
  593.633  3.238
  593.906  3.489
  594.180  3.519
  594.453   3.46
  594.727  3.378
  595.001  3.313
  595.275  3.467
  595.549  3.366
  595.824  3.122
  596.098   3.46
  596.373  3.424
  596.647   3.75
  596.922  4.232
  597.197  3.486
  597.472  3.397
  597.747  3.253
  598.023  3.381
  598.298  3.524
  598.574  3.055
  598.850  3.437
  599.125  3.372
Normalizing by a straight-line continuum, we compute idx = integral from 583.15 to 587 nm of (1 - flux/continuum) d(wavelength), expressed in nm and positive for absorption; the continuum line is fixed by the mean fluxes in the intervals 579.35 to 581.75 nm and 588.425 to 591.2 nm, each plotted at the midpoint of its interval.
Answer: -0.40 nm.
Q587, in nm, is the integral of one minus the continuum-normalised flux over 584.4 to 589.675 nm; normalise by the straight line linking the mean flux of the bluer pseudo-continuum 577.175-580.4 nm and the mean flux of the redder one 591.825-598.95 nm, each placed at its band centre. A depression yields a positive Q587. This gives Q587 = 0.41 nm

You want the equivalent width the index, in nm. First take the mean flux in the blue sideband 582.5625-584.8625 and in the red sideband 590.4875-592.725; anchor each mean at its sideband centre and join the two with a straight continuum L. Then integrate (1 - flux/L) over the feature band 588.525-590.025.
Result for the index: 0.40 nm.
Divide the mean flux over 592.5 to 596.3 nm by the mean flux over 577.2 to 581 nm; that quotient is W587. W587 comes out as 1.01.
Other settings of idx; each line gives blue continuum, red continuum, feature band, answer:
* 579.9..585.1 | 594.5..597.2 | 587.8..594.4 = 0.57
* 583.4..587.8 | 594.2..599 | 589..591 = 0.33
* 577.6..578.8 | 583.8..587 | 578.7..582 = 0.05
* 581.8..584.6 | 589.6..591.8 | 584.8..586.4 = 0.02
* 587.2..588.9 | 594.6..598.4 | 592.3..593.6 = -0.03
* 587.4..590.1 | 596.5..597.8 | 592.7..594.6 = -0.07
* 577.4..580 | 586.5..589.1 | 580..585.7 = -0.38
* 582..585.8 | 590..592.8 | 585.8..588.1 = 0.06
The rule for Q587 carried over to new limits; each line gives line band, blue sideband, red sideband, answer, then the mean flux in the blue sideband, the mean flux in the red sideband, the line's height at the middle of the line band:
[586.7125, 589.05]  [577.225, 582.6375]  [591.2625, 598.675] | 0.20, 3.38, 3.44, 3.41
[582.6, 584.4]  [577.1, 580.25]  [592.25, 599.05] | -0.08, 3.41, 3.44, 3.42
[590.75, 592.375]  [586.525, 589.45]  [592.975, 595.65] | -0.12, 3.04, 3.41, 3.25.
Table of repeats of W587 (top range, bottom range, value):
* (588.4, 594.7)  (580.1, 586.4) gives 0.93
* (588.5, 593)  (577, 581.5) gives 0.91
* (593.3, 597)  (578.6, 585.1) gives 1.01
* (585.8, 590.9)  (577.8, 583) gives 0.91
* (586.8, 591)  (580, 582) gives 0.89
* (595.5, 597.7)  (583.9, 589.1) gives 1.08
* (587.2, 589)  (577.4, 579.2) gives 0.92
